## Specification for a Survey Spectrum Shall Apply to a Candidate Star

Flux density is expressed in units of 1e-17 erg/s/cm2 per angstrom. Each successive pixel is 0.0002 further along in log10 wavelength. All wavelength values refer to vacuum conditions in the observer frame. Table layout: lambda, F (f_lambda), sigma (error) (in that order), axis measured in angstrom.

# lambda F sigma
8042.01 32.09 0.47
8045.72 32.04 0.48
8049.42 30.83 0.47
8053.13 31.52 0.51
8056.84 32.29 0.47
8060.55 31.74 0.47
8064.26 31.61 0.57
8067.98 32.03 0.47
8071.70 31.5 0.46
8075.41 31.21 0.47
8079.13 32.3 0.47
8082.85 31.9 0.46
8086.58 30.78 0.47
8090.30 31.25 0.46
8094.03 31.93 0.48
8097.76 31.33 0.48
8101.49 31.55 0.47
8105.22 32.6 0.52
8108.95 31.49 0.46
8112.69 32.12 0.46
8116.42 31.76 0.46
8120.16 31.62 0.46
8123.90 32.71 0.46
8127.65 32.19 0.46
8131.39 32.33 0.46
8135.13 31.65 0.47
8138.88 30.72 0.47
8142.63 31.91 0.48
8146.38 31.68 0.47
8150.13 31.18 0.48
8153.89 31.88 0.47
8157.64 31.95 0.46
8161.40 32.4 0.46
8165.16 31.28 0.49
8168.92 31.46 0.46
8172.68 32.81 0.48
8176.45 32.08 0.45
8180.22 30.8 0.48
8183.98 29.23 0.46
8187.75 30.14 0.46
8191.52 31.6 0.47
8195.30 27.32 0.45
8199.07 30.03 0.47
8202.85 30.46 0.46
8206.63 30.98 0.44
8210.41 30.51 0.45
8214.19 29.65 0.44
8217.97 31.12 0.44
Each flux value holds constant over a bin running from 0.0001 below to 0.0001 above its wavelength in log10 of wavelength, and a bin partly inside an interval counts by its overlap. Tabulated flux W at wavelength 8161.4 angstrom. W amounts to 32.4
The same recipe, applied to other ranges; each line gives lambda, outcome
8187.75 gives 30.14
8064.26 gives 31.61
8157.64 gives 31.95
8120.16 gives 31.62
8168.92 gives 31.46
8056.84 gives 32.29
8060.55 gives 31.74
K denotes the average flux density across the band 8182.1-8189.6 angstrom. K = 29.7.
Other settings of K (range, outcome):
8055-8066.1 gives 31.9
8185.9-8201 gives 29.8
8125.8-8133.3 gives 32.3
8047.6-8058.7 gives 31.5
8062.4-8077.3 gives 31.6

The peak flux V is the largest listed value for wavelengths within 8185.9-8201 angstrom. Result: 31.6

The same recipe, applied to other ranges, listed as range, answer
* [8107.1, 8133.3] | 32.71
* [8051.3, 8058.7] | 32.29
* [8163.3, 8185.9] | 32.81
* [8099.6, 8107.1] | 32.6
